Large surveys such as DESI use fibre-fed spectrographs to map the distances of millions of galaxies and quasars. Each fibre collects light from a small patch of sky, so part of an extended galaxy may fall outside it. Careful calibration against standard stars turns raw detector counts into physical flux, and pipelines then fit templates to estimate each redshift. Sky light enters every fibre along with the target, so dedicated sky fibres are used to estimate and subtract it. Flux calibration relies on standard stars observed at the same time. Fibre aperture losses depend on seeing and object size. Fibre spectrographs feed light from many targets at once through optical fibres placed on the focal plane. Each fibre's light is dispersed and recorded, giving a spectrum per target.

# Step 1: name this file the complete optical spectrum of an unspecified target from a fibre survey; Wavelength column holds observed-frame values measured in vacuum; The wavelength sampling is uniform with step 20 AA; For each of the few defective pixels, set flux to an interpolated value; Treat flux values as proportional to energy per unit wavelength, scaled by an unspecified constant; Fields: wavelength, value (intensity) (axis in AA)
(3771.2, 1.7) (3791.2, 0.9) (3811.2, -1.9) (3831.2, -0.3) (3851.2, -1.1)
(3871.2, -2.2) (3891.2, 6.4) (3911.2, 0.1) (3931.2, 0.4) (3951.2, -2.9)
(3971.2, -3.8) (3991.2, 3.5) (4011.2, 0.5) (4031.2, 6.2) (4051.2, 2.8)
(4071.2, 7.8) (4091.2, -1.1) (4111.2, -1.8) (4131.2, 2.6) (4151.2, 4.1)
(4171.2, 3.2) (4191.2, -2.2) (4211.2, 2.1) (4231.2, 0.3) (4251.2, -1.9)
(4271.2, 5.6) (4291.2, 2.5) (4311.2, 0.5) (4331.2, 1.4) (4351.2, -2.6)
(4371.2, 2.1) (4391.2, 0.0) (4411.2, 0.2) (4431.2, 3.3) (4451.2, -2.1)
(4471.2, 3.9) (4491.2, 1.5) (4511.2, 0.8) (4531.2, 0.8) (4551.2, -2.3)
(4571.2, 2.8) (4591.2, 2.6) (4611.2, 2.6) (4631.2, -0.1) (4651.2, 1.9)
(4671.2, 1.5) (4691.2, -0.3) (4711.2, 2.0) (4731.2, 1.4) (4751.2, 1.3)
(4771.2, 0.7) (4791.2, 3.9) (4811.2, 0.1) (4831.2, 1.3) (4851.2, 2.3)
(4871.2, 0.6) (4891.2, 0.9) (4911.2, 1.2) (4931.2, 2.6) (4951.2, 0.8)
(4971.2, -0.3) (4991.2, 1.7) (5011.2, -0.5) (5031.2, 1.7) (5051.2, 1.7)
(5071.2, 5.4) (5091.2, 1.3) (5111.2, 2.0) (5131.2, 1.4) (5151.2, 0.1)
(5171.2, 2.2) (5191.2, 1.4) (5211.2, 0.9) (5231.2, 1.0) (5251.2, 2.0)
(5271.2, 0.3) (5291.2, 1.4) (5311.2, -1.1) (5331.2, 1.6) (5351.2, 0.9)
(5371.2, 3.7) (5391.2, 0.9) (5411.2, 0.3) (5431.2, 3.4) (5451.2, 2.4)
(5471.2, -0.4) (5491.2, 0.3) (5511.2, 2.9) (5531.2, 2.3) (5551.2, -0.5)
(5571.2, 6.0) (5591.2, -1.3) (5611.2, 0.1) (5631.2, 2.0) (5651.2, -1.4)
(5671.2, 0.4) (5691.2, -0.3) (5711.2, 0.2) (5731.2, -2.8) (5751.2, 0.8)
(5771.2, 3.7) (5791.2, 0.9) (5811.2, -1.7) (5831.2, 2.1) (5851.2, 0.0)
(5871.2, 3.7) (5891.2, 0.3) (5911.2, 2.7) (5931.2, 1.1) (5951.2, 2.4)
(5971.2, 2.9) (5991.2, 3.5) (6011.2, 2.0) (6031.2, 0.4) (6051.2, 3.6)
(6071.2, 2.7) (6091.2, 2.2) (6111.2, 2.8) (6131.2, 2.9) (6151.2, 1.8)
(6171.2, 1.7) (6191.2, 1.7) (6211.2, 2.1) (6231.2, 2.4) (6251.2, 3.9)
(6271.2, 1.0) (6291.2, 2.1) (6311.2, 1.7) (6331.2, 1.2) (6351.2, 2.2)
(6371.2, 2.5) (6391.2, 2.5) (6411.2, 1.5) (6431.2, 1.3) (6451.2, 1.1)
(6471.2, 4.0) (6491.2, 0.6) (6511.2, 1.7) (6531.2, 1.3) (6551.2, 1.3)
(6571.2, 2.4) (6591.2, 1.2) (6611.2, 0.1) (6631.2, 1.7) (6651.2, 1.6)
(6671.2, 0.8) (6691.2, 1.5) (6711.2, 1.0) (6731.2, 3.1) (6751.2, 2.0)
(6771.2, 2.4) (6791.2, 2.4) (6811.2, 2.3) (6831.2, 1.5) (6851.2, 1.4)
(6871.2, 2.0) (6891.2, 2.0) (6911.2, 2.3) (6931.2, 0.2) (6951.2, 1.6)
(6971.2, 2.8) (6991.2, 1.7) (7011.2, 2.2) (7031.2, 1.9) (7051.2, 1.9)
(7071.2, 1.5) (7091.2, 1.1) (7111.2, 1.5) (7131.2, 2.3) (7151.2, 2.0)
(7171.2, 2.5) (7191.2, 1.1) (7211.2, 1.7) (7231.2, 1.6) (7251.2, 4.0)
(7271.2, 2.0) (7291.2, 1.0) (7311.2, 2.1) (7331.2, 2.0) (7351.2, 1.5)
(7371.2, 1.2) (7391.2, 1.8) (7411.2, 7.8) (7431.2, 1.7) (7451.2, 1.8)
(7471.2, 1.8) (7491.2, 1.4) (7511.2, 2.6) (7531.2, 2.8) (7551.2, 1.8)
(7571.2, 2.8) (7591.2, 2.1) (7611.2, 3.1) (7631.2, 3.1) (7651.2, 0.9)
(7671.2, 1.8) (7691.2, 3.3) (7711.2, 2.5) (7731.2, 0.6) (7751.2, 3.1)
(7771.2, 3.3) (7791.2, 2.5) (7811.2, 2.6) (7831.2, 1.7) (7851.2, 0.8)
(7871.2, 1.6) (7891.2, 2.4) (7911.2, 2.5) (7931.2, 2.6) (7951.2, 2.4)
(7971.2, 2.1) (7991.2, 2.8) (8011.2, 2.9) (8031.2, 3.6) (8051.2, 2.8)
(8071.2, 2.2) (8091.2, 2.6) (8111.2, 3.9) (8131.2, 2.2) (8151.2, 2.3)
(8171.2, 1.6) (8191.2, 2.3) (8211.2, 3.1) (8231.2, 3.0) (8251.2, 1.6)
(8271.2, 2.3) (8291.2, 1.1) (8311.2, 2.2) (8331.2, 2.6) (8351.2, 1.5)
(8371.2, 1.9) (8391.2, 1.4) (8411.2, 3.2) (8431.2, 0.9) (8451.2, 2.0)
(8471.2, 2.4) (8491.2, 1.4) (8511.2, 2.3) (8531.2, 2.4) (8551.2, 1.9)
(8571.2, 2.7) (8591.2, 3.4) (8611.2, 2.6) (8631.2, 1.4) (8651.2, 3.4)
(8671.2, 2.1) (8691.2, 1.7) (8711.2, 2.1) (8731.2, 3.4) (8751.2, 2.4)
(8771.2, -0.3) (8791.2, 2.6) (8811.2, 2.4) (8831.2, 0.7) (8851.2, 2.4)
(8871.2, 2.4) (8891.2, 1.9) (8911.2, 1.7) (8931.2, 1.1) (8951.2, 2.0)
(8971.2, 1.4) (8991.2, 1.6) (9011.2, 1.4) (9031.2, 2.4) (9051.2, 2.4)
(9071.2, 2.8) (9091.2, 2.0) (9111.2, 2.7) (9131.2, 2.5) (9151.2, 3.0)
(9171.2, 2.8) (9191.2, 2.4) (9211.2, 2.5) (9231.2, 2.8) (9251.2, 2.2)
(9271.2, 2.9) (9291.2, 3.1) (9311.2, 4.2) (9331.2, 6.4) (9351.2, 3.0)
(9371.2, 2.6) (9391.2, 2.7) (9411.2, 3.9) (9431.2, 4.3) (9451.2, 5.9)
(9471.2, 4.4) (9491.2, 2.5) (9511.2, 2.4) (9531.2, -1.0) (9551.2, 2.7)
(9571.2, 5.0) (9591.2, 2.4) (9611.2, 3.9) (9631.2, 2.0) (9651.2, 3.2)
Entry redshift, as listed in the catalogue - 0.99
